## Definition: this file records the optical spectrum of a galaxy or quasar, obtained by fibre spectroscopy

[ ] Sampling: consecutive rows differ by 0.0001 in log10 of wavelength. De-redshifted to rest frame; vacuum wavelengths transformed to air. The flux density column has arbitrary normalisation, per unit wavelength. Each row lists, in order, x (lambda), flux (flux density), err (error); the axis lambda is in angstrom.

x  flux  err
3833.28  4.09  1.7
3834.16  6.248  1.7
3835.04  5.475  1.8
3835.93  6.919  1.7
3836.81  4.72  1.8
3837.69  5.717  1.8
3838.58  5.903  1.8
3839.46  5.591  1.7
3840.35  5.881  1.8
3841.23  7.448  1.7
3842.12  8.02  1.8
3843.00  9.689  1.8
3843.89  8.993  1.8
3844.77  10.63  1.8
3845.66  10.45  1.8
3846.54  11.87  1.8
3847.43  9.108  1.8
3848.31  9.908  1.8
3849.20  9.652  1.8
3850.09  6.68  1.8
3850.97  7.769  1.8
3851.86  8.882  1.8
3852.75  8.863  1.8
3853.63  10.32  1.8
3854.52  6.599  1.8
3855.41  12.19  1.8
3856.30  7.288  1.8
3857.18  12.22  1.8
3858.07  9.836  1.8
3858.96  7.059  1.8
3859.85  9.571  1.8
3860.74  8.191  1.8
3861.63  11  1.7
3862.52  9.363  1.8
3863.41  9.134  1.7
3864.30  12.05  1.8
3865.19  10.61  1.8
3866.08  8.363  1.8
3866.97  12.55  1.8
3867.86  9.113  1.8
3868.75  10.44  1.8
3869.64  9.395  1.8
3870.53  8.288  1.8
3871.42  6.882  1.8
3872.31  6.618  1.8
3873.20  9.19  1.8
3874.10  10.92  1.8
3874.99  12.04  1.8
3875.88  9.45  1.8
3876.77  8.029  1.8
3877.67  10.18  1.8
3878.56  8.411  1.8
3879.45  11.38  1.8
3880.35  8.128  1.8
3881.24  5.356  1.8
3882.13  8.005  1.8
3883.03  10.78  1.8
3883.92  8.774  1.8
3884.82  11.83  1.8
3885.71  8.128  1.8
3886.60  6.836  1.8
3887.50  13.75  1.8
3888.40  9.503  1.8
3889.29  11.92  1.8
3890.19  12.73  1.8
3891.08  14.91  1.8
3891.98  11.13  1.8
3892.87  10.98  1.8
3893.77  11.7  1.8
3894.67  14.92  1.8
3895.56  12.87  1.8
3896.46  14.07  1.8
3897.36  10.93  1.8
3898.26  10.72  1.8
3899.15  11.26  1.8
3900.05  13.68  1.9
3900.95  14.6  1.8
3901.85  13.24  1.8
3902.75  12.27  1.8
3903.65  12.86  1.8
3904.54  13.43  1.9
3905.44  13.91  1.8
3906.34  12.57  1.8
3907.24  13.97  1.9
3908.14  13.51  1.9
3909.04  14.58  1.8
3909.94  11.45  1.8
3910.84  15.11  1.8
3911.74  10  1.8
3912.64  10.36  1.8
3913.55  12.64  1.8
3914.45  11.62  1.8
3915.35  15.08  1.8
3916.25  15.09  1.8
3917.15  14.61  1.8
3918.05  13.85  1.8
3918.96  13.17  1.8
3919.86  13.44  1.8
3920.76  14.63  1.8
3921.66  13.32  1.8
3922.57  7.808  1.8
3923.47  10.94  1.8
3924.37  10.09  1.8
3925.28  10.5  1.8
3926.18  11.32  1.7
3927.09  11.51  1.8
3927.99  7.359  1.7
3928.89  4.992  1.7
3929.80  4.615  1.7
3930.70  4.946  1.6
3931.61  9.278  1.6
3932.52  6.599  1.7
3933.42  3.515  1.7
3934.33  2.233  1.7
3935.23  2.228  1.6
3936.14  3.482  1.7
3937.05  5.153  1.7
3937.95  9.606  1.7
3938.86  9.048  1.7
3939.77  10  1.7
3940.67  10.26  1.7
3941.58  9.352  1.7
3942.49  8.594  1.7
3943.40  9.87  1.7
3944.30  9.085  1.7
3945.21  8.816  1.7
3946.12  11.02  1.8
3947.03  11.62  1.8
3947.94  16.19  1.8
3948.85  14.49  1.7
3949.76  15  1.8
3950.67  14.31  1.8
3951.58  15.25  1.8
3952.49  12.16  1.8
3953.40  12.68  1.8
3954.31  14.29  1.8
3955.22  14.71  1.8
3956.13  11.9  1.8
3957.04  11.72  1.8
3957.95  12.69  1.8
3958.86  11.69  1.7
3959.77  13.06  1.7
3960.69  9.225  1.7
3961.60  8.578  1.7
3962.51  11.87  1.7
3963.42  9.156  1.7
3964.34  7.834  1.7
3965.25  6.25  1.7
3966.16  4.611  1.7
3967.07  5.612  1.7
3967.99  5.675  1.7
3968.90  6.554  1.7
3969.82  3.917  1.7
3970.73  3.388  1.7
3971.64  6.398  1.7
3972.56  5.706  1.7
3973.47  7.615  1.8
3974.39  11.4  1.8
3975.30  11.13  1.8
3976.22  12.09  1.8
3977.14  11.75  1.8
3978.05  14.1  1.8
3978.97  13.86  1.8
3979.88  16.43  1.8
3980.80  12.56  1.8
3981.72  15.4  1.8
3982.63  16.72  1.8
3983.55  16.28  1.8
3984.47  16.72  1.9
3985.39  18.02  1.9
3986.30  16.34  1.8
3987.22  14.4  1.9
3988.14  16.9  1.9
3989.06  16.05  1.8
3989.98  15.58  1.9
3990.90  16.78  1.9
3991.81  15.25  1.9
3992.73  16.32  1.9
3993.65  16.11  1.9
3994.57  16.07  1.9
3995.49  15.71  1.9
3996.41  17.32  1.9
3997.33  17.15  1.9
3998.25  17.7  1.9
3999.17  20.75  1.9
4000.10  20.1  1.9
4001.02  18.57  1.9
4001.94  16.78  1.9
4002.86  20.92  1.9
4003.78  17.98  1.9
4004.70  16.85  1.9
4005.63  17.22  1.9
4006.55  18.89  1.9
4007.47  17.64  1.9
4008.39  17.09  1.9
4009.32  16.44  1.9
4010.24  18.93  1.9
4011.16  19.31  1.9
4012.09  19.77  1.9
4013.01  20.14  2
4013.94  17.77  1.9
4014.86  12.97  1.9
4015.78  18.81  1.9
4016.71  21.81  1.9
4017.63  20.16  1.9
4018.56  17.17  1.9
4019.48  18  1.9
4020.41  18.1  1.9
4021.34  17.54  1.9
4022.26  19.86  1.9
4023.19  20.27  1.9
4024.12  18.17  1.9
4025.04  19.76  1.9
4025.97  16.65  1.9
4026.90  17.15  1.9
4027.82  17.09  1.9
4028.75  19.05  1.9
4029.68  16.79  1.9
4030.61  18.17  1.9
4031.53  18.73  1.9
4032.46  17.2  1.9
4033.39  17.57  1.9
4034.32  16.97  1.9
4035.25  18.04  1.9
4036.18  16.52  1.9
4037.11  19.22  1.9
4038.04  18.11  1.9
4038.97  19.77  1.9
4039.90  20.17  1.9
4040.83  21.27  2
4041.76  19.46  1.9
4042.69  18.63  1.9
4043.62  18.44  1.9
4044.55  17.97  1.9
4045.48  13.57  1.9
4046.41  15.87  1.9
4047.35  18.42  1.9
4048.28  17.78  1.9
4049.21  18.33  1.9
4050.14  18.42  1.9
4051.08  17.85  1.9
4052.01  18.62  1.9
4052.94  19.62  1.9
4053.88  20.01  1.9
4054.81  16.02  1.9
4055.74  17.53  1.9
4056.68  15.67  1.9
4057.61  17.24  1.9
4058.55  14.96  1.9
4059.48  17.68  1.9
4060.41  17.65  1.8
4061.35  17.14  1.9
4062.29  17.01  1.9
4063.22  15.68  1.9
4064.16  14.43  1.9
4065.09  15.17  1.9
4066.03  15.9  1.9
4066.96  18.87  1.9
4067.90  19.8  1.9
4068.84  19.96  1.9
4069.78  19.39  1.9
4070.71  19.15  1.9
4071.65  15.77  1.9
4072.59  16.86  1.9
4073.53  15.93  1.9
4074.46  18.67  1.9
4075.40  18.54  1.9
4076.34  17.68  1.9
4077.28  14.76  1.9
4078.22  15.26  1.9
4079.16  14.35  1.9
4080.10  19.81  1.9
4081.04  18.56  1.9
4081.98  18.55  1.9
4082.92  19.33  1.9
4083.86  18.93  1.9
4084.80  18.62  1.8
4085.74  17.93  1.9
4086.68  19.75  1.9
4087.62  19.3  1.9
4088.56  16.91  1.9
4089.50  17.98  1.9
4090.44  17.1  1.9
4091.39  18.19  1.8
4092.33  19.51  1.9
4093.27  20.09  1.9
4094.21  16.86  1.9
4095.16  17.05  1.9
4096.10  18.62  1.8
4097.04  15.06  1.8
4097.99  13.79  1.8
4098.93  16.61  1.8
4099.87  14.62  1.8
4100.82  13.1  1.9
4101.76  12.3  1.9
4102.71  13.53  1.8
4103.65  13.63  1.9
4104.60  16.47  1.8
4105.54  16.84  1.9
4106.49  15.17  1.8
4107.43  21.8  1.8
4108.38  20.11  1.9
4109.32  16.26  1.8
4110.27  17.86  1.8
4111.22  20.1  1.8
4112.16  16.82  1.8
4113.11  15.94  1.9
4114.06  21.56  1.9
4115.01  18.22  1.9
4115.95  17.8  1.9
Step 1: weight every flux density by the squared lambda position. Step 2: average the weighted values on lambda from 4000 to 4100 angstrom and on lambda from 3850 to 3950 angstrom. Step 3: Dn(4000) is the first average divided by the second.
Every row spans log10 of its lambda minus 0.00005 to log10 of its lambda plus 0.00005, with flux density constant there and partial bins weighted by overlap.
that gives 1.86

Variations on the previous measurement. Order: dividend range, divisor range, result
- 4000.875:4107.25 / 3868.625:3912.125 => 1.71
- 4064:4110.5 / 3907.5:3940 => 1.88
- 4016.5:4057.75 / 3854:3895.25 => 1.99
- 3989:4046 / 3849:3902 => 1.90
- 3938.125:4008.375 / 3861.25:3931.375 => 1.23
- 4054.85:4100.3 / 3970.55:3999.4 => 1.26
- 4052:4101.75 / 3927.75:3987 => 1.81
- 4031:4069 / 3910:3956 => 1.78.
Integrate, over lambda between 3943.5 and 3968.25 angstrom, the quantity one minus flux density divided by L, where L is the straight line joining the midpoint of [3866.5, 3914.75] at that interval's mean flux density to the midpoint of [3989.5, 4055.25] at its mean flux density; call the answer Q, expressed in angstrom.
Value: 5.8 angstrom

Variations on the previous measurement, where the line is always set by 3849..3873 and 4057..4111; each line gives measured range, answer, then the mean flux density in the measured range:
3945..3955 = -0.8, 13.4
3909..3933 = 0.6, 11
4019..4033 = -2.8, 18.2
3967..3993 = 2.1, 12.5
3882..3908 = -3.9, 12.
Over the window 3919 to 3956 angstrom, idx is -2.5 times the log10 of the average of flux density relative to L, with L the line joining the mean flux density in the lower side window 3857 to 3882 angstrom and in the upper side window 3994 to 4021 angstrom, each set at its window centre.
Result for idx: 0.35 mag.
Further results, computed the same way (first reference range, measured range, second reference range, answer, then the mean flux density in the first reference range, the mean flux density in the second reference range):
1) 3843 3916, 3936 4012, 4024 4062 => 0.15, 10.7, 17.9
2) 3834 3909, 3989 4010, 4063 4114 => -0.22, 9.98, 17.2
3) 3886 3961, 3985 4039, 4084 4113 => -0.25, 11.3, 17.1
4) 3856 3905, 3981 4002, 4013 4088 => -0.10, 10.5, 17.9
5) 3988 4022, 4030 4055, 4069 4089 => -0.02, 17.8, 17.8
